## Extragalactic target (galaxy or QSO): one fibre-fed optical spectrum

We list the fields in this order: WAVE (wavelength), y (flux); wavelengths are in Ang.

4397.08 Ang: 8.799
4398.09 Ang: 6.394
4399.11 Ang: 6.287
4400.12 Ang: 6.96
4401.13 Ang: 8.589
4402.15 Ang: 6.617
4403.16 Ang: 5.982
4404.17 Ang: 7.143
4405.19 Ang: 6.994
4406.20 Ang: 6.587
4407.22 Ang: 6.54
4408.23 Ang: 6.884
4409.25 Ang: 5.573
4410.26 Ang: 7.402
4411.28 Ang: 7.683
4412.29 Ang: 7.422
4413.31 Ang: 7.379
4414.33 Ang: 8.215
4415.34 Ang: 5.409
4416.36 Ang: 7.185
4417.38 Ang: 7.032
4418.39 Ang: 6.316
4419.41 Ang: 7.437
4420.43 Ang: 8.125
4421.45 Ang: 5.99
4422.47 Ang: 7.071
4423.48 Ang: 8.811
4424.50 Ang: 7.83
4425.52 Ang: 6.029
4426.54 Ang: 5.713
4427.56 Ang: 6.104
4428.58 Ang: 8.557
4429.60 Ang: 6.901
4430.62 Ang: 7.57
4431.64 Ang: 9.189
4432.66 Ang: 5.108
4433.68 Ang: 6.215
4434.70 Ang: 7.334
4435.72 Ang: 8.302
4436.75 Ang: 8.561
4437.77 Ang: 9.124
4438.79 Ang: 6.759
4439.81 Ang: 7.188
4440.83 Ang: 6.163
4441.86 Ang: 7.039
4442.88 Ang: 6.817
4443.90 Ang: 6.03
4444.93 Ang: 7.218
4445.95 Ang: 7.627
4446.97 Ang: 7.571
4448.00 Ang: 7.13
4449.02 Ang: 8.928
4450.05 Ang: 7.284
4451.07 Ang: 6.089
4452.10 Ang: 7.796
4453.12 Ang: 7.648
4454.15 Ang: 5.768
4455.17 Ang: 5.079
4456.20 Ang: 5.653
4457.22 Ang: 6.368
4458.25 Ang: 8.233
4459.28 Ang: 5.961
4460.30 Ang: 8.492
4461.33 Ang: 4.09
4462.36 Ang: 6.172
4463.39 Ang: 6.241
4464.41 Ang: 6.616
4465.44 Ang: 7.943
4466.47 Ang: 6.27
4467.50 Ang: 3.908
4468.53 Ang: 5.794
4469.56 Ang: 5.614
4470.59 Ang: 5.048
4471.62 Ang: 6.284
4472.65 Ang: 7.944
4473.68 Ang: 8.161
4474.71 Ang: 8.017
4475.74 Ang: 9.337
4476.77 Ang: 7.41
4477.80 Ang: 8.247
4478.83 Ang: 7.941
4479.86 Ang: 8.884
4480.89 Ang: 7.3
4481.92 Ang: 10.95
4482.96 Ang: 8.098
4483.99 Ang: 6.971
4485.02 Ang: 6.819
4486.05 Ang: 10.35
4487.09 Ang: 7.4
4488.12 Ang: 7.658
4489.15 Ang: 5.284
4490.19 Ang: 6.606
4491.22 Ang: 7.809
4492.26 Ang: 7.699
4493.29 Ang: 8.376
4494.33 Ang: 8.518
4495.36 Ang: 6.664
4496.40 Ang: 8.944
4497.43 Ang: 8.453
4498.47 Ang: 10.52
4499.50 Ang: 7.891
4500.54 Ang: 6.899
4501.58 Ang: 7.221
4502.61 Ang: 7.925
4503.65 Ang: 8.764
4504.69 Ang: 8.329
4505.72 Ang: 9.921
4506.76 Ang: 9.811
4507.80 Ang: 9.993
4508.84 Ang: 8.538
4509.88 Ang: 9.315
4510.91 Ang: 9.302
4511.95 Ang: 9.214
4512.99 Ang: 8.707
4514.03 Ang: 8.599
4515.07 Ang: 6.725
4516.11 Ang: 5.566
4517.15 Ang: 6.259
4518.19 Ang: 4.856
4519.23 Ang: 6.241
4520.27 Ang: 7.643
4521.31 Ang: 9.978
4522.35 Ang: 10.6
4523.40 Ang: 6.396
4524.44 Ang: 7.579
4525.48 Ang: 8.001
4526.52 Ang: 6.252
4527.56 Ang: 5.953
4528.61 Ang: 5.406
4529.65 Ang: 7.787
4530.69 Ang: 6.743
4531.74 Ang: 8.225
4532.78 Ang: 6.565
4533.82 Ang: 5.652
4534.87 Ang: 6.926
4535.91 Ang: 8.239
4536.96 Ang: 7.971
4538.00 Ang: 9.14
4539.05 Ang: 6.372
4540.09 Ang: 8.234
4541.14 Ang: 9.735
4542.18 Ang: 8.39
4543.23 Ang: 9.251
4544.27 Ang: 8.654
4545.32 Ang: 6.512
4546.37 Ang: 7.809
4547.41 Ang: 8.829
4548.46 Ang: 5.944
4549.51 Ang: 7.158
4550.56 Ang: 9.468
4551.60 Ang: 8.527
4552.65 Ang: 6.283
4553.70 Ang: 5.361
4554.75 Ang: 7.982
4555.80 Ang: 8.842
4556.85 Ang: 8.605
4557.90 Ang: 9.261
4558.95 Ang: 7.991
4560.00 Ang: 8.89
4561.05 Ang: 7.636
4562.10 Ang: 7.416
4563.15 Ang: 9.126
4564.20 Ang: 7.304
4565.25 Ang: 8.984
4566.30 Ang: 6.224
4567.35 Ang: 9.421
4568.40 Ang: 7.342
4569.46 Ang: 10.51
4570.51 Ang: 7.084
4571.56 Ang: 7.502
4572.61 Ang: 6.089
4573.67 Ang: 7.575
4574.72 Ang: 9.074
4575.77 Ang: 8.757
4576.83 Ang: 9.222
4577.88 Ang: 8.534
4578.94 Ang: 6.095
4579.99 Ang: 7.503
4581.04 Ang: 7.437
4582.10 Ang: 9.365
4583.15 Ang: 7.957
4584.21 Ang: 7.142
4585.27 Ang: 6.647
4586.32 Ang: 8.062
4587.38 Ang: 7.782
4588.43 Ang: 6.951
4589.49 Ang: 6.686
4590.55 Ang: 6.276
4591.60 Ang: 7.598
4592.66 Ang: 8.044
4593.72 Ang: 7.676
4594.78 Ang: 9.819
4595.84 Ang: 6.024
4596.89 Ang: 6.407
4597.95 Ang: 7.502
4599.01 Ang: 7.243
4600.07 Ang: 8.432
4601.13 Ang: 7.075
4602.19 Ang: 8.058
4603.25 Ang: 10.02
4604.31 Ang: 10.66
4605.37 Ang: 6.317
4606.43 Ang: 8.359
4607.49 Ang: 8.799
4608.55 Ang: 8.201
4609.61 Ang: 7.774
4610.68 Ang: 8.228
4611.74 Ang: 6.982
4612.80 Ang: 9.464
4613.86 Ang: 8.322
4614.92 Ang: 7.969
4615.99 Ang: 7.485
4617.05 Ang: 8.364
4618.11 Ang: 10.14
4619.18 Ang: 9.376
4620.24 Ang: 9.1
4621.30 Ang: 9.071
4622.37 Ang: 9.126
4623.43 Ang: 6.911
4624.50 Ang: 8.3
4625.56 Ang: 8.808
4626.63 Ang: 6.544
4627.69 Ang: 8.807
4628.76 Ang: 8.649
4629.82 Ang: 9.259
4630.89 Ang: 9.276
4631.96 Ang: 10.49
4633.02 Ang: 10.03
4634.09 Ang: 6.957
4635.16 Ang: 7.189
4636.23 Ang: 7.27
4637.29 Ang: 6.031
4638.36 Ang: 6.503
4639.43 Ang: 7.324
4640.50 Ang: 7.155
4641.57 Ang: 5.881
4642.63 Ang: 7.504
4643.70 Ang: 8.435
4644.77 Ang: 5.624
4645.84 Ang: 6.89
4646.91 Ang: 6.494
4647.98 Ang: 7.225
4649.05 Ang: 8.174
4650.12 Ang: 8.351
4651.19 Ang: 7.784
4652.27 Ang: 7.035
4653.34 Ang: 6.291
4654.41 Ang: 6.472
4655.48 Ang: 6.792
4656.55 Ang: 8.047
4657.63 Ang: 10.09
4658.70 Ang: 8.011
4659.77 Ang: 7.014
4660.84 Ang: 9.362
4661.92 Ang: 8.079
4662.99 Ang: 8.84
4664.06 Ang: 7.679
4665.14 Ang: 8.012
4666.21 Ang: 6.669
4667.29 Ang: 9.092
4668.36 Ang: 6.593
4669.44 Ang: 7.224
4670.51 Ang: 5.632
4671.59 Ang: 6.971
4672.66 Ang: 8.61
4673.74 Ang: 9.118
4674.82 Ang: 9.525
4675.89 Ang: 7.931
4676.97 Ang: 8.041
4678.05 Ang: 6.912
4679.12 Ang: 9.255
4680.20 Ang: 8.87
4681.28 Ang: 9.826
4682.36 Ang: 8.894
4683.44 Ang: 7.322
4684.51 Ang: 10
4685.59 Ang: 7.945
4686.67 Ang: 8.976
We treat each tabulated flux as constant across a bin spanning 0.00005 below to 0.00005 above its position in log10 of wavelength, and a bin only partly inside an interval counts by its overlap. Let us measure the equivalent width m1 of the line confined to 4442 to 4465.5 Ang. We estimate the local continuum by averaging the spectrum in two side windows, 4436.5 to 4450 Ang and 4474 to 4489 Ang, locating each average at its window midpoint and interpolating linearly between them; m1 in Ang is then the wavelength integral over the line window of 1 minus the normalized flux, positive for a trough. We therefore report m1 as 2.4 Ang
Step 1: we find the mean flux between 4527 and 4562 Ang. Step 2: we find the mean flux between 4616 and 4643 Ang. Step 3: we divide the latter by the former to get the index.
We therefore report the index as 1.1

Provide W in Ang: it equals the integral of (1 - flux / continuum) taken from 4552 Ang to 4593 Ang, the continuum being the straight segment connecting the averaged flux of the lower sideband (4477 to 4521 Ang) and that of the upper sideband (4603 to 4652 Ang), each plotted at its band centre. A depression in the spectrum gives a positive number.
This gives 1.2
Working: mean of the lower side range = 8.03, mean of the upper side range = 8.06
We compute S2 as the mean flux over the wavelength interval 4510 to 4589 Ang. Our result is 7.76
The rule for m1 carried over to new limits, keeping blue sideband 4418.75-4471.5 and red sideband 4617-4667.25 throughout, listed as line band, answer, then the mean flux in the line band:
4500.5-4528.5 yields -2.7 Ang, 7.93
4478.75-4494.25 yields -1.8 Ang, 7.89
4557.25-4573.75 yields -1.2 Ang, 8.04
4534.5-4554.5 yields -1.2 Ang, 7.84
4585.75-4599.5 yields 0.5 Ang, 7.39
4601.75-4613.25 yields -1.1 Ang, 8.44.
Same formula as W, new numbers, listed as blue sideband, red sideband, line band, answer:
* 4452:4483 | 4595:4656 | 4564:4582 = -0.90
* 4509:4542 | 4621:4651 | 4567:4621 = -2.13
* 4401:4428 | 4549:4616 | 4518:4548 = 0.08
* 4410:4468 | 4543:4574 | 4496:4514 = -3.14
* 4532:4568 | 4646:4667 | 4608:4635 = -2.63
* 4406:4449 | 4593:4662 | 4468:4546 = -3.53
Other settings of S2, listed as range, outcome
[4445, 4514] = 7.61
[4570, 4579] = 7.86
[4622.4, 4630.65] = 8.28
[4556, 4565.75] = 8.37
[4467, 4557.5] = 7.75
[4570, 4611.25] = 7.79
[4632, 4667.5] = 7.55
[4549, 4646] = 7.96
